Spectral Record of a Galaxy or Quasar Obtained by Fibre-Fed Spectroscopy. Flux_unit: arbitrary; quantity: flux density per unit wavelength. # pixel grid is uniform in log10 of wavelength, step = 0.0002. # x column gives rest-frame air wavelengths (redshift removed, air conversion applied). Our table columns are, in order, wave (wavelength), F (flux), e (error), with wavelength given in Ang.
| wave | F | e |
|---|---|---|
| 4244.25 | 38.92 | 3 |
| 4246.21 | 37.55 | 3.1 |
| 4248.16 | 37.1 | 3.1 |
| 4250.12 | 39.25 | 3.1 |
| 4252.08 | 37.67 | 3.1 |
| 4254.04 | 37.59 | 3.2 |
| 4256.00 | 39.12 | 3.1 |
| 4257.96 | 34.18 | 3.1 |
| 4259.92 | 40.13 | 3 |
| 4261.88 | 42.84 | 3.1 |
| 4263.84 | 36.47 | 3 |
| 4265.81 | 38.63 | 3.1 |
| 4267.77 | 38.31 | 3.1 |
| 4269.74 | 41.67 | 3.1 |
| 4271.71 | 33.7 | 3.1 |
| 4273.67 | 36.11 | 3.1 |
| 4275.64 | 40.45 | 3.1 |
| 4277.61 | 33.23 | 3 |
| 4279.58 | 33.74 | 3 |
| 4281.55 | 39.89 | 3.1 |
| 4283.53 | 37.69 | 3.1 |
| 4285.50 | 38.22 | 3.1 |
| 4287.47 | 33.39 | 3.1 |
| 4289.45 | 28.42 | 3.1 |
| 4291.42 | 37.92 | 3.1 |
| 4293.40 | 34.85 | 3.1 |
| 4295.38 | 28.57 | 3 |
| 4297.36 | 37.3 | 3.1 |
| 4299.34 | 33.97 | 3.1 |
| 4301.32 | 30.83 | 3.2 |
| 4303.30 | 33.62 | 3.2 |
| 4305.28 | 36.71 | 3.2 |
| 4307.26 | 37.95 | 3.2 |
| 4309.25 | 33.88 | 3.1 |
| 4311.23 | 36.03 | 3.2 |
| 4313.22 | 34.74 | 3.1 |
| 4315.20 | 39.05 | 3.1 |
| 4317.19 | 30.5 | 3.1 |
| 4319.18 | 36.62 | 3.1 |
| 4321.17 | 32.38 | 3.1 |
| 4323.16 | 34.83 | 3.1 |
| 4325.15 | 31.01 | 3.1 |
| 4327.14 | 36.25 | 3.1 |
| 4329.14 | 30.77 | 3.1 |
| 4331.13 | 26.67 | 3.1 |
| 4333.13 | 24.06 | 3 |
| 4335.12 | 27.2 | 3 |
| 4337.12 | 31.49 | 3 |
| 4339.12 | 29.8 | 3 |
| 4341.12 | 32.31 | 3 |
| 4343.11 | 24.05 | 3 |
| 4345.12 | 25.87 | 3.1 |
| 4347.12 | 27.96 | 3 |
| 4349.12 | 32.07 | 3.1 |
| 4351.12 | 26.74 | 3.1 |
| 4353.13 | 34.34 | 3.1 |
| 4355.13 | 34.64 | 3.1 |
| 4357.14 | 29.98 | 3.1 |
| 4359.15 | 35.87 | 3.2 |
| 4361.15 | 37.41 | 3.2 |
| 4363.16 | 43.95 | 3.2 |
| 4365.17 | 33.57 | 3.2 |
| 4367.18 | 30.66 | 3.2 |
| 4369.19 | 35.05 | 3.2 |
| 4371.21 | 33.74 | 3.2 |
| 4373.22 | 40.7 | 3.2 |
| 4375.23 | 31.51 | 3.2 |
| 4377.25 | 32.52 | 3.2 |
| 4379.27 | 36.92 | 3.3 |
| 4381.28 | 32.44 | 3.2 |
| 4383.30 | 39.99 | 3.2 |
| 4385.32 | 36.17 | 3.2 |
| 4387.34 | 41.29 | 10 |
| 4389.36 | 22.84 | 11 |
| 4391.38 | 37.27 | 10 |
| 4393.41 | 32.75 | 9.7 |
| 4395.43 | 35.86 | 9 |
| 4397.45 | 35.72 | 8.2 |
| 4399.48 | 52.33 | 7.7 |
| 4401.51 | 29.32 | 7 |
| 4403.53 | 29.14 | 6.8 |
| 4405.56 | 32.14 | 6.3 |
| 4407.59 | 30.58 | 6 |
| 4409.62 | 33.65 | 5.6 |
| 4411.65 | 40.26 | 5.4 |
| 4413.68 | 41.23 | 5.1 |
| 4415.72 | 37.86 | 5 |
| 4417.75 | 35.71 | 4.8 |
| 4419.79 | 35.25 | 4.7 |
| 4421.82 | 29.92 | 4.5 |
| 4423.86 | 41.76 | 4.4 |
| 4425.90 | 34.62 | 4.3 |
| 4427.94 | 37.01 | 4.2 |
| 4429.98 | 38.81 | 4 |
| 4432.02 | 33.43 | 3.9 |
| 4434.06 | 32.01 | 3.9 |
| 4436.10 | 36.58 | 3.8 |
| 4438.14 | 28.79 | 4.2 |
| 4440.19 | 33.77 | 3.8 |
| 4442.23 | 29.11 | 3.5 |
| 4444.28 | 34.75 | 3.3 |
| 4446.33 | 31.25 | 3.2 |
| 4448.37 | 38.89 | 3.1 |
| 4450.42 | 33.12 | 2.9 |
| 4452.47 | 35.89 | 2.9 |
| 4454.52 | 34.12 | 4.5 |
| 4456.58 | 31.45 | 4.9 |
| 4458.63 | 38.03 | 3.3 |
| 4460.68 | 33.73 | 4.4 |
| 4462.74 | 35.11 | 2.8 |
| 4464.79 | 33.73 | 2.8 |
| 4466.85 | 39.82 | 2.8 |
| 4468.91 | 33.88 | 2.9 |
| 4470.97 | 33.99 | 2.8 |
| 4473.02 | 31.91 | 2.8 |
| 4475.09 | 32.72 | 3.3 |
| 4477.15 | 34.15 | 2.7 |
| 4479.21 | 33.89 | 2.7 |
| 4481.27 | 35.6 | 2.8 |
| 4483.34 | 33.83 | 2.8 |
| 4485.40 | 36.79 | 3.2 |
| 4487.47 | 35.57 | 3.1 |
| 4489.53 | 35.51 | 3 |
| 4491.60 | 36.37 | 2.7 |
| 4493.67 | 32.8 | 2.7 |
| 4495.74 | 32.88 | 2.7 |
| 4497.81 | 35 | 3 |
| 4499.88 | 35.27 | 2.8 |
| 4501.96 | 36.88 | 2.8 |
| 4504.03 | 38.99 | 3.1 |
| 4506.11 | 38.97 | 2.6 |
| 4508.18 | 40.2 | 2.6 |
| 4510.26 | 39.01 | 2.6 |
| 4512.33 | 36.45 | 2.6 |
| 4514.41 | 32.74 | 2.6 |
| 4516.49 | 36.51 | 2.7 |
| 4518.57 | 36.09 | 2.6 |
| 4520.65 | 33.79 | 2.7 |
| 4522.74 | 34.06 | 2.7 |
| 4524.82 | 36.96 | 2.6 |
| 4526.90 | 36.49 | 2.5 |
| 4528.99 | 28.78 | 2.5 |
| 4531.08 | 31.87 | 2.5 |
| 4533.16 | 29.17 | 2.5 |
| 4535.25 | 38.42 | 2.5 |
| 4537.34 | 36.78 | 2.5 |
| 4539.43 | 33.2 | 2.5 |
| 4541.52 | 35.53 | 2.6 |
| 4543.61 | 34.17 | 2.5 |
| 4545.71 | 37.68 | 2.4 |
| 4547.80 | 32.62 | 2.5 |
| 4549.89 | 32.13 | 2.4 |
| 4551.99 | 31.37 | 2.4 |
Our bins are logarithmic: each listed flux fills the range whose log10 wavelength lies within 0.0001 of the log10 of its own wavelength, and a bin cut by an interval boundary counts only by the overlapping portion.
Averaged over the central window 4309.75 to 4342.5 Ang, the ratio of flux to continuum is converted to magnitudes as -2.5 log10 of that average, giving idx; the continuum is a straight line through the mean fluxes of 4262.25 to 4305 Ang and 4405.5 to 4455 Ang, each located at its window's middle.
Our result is 0.110 mag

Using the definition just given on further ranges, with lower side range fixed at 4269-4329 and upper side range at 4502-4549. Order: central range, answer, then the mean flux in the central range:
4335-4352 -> 0.22 mag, 28.7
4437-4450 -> 0.08 mag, 32.8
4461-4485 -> 0.03 mag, 34.5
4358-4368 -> -0.04 mag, 36.3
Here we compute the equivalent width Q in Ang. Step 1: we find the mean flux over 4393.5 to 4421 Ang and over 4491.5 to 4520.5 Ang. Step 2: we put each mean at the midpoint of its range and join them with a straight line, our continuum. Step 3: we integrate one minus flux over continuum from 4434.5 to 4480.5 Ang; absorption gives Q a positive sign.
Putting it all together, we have 2.63 Ang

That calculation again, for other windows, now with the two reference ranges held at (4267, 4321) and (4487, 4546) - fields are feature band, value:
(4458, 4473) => 0.1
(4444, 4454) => 0.2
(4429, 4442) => 0.7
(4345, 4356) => 1.5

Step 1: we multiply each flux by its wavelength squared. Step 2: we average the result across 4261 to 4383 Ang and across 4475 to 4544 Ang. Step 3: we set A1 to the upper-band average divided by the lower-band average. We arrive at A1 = 1.1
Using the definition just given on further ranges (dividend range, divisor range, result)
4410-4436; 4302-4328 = 1.10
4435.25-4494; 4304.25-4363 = 1.13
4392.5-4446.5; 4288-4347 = 1.14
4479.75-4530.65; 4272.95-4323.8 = 1.12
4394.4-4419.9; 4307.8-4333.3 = 1.13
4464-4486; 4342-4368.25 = 1.14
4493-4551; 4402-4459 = 1.06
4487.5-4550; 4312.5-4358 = 1.24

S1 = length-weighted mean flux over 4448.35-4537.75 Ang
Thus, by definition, 35.1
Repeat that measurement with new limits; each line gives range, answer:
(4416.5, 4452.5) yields 34.5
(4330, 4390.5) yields 32.4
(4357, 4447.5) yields 35.1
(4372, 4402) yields 35.9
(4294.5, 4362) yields 32.2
